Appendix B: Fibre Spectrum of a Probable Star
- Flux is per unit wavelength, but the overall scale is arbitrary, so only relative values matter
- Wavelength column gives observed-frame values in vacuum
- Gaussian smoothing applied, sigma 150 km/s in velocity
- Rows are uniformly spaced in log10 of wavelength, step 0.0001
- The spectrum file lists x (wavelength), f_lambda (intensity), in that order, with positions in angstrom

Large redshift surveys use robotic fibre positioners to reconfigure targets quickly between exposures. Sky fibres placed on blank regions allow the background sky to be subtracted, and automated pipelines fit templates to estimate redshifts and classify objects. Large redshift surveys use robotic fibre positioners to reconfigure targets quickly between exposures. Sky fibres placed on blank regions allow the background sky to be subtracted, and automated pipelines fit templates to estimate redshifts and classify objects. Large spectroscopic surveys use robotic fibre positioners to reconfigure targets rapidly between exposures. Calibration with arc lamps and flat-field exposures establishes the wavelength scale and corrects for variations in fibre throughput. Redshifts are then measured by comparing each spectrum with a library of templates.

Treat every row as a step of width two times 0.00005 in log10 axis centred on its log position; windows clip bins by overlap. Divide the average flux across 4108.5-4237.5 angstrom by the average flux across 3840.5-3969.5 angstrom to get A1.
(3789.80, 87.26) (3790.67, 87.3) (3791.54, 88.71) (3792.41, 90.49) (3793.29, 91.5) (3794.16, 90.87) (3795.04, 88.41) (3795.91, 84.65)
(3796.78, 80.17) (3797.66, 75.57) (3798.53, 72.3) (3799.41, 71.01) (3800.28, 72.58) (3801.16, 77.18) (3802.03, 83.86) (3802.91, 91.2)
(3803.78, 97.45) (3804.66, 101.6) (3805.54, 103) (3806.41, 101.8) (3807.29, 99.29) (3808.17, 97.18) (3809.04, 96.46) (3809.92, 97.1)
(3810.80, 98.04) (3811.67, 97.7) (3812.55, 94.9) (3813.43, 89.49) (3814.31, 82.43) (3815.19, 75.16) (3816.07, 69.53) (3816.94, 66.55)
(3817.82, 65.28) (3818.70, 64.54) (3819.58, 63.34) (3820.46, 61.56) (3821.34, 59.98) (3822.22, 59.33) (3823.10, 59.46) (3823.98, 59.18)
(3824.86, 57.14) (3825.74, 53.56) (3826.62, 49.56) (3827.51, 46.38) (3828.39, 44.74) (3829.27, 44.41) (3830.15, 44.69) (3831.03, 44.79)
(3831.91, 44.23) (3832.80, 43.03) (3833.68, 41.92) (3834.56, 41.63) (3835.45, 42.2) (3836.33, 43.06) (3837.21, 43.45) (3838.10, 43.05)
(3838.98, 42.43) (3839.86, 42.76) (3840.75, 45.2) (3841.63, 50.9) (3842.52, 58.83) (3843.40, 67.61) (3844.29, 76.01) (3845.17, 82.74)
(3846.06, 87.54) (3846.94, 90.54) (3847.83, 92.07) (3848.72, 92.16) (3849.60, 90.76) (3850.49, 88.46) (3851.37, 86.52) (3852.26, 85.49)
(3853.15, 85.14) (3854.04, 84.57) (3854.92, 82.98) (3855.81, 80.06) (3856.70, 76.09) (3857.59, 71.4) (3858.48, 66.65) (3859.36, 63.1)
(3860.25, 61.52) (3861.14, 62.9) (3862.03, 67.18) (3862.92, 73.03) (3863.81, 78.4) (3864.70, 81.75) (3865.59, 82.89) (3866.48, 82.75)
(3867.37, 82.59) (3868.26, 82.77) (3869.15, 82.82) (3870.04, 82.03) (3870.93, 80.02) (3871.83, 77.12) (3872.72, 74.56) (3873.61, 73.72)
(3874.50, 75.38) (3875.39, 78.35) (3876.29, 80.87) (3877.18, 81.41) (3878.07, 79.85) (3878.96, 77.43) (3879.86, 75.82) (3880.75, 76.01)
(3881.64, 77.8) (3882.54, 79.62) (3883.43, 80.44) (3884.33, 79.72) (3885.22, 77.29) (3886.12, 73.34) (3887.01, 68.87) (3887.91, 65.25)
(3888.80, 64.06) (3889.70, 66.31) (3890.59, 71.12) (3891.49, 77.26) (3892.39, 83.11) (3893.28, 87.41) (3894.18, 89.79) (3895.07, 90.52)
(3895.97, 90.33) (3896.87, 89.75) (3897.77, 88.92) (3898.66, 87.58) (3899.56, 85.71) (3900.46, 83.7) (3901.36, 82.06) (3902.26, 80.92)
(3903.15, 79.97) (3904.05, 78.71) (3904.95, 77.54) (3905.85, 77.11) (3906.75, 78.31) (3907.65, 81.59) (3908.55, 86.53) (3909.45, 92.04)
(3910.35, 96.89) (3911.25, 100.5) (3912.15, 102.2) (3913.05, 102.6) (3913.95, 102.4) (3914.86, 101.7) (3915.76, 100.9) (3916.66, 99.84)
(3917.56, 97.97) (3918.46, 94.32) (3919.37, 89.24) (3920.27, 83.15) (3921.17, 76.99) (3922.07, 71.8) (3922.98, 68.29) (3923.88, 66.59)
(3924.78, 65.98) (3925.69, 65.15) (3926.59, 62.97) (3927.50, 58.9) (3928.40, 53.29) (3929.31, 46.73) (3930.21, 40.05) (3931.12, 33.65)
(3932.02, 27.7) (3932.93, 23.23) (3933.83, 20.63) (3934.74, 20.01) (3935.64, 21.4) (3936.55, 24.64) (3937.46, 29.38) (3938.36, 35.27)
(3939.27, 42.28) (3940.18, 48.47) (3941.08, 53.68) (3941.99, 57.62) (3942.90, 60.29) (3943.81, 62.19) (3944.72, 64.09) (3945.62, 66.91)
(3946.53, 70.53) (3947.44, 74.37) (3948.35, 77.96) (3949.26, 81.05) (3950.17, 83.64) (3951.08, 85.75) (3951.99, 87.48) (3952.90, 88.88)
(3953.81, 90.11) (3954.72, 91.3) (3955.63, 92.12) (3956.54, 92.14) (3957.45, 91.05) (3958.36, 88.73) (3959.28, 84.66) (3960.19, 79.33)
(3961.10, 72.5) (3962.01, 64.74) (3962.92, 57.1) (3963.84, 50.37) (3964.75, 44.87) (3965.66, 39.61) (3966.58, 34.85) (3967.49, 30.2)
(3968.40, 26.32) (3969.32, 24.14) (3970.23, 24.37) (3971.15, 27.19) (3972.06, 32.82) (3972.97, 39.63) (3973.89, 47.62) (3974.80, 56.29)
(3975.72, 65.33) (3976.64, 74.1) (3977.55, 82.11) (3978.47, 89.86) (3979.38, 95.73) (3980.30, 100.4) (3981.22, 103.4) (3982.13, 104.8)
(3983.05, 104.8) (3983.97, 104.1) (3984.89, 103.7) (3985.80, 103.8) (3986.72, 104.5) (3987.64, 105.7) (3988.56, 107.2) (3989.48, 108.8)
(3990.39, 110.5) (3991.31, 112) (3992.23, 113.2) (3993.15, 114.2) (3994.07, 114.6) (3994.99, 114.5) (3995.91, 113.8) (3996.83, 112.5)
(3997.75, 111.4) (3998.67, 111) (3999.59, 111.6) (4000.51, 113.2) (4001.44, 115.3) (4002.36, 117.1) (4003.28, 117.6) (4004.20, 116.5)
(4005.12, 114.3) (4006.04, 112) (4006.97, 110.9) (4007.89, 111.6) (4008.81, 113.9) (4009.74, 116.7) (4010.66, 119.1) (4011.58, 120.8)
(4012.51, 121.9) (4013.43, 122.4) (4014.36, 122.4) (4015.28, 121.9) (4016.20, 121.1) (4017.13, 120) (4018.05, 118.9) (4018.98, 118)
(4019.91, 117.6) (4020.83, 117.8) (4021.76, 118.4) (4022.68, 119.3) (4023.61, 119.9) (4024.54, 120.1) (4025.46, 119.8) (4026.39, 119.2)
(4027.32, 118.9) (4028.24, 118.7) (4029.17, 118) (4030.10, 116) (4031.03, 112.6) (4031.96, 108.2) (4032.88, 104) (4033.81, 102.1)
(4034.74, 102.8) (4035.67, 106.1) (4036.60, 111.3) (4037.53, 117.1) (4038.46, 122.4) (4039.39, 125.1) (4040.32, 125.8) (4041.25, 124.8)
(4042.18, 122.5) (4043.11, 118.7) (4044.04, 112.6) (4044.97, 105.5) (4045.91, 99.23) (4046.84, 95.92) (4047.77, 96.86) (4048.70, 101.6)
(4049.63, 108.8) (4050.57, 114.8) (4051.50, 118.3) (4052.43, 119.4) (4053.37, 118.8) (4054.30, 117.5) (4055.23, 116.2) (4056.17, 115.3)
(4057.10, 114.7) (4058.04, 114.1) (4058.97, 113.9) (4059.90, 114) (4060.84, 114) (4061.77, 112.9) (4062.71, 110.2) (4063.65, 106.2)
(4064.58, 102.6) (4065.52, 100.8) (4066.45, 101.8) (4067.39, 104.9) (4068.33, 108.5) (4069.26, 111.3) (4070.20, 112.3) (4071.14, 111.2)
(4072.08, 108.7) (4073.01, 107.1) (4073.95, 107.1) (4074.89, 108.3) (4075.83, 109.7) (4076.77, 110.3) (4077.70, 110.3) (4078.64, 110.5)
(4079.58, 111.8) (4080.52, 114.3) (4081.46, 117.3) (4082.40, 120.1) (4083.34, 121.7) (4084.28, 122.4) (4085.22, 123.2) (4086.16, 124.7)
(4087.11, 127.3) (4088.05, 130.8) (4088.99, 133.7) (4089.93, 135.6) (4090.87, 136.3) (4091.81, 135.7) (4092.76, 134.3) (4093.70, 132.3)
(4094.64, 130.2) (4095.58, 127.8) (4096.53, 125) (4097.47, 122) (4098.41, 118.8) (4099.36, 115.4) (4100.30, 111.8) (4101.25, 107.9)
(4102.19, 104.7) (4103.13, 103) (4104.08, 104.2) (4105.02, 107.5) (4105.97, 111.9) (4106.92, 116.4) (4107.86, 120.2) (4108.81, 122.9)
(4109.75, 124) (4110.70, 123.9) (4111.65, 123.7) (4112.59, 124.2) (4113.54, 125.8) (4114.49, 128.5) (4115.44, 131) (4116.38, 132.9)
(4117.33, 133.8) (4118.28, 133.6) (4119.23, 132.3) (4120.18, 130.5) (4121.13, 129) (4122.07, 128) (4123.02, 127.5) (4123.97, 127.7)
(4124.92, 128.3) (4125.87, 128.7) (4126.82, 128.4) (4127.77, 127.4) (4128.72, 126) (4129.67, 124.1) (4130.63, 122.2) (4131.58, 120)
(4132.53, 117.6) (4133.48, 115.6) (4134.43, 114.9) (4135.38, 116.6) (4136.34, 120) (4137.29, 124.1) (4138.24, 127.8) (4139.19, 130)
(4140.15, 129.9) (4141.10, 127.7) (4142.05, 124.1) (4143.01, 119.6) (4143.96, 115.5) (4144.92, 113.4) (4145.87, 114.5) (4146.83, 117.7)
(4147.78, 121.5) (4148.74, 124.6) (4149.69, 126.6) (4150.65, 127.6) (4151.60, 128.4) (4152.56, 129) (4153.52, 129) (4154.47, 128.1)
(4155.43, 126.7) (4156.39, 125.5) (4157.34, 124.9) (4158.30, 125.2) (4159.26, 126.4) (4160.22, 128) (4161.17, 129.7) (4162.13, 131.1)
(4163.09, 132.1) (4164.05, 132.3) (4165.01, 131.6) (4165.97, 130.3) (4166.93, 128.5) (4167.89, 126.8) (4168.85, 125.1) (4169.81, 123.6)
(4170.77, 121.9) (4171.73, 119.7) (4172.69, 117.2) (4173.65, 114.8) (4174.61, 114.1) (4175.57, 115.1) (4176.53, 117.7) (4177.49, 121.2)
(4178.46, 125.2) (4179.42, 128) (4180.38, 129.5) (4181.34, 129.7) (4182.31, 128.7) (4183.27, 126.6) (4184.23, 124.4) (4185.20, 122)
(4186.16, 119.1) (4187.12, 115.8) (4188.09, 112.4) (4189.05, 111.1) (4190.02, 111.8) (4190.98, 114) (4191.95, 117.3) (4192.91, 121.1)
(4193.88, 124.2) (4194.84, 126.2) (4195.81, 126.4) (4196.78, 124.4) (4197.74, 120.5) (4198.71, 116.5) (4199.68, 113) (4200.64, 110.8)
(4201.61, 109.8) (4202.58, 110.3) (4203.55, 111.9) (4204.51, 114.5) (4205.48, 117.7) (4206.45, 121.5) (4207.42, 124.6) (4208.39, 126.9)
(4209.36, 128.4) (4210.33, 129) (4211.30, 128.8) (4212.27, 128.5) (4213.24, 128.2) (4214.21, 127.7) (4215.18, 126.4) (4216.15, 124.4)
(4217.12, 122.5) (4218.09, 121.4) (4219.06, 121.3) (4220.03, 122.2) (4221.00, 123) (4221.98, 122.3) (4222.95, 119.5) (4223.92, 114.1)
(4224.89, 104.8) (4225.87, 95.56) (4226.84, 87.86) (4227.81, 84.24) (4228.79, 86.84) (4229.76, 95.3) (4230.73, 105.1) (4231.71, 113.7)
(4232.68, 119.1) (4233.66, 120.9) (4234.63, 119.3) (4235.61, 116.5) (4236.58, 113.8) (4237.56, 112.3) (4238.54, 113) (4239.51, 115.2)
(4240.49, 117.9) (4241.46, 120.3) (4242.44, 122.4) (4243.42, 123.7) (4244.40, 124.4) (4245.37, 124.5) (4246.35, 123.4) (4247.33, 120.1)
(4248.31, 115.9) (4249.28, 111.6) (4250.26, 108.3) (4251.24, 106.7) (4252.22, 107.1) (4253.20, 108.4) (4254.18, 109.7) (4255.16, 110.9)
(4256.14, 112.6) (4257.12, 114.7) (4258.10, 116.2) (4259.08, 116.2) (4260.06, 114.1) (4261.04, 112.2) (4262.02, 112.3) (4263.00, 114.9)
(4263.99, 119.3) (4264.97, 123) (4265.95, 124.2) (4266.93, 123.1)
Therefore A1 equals 1.67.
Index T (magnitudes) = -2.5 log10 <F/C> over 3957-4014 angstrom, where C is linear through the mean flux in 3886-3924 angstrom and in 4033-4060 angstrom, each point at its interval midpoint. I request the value 0.13 mag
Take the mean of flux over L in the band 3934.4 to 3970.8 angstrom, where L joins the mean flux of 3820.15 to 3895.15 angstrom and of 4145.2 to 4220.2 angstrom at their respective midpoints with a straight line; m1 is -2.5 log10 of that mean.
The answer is 0.37 mag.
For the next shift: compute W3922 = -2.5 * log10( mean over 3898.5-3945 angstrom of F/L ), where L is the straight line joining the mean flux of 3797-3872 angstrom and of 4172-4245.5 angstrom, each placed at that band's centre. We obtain 0.204 mag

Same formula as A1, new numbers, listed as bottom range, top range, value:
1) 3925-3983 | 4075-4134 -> 2.04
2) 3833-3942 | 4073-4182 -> 1.72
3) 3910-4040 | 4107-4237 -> 1.39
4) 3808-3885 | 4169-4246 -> 1.67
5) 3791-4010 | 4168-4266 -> 1.53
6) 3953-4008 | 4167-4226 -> 1.39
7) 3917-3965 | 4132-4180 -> 1.93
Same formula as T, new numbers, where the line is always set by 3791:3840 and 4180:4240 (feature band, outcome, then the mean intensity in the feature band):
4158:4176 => -0.12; 125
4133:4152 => -0.12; 122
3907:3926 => -0.07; 88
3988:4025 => -0.24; 116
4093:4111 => -0.13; 118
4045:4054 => -0.10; 108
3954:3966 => 0.19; 73.7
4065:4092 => -0.15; 116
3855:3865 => 0.06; 71.4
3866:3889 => 0.00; 77.5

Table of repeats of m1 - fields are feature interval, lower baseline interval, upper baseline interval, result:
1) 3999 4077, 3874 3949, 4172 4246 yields -0.24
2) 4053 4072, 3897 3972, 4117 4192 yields -0.11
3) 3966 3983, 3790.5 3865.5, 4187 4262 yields 0.43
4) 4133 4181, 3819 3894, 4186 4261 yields -0.15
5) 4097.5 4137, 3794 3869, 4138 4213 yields -0.07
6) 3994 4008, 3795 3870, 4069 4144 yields -0.11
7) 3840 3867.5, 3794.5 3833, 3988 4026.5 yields 0.08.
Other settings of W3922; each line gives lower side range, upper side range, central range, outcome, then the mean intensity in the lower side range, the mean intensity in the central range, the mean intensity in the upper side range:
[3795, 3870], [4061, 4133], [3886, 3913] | 0.01 mag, 71.9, 83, 120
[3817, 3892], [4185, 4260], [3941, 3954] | 0.09 mag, 68.4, 73.9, 116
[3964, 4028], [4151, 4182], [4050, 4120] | -0.05 mag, 98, 118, 126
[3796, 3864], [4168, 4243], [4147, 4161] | -0.14 mag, 70.7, 126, 118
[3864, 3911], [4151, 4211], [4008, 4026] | -0.20 mag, 80.4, 119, 123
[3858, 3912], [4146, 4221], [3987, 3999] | -0.17 mag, 79.3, 111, 123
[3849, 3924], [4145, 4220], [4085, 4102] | -0.14 mag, 81.5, 126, 123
